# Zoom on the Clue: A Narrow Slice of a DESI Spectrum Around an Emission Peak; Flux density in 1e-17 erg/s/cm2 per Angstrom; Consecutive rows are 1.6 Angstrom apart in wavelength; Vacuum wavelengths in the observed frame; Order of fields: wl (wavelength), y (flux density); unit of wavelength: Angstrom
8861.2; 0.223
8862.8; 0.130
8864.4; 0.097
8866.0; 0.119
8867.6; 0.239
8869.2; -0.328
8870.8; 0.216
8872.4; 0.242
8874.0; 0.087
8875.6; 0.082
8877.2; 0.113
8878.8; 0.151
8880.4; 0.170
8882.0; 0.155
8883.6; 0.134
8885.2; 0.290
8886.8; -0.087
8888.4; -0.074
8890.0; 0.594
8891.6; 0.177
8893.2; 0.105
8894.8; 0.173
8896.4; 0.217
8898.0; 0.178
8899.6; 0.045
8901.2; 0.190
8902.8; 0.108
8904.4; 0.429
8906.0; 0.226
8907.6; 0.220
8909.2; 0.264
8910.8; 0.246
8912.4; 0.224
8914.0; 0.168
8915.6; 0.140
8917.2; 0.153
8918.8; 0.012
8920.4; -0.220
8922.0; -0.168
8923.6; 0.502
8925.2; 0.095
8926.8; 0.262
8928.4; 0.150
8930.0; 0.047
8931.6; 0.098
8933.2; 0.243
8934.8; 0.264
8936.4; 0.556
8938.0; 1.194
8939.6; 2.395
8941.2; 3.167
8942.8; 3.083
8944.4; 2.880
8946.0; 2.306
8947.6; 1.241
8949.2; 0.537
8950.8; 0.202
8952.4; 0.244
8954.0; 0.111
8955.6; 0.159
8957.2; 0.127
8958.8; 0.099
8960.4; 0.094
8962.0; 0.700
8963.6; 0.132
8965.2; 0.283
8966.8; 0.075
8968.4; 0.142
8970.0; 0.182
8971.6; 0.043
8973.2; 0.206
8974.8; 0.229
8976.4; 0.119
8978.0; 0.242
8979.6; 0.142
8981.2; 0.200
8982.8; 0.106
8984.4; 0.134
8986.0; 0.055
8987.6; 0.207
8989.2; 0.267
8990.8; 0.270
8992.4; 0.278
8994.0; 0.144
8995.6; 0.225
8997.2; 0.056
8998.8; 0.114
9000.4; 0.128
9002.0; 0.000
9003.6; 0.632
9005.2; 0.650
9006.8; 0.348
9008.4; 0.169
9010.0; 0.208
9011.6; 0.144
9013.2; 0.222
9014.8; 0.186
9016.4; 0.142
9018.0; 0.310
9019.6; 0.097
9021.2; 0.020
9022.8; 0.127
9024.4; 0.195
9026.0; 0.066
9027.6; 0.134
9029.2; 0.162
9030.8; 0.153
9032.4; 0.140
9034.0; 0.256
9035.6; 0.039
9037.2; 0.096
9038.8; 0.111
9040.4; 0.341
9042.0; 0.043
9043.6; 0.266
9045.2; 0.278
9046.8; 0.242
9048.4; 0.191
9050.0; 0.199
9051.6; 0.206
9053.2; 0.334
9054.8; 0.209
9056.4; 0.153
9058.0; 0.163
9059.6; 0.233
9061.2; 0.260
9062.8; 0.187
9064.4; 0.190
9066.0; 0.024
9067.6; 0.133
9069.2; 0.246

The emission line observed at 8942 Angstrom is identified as H-beta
